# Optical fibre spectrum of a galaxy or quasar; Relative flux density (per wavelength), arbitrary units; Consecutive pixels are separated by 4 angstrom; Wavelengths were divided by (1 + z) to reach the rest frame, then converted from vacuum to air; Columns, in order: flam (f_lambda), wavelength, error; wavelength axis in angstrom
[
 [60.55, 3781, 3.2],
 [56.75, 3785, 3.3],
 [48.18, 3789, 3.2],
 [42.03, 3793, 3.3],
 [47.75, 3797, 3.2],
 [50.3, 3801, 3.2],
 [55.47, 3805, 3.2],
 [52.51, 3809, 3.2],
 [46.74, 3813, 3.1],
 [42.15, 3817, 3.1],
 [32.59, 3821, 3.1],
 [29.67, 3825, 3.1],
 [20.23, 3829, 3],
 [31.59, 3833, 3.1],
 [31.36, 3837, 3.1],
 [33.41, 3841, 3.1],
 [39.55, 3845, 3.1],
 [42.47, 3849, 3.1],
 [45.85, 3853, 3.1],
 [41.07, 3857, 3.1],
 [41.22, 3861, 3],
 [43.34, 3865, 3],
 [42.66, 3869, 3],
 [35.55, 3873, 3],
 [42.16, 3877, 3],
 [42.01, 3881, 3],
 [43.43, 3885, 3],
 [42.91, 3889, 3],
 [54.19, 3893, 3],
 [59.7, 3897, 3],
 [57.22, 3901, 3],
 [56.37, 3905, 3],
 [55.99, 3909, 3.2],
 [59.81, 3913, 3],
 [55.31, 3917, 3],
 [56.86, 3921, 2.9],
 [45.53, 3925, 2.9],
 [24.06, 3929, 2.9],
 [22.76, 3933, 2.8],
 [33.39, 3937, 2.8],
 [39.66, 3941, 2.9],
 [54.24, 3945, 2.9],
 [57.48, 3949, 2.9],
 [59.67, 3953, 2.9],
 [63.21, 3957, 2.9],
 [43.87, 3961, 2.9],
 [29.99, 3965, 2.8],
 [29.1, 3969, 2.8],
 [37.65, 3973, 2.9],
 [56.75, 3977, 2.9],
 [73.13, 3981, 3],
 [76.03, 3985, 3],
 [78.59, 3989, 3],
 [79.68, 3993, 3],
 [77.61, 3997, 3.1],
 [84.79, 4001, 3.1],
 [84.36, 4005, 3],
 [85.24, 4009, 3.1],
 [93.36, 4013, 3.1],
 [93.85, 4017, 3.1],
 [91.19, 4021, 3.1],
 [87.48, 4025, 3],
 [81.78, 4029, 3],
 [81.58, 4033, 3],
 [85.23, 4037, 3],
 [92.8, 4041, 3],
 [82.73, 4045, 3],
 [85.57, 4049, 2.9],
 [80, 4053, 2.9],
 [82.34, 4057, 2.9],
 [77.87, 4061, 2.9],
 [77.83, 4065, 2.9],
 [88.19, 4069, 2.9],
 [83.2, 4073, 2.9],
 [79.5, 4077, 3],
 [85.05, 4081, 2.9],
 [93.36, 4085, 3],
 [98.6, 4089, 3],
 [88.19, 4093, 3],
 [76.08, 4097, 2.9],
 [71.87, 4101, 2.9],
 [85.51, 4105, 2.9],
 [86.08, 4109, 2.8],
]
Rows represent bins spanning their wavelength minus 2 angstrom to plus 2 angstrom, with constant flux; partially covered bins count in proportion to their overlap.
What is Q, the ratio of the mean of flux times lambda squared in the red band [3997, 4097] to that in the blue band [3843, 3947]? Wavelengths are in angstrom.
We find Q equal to 2.04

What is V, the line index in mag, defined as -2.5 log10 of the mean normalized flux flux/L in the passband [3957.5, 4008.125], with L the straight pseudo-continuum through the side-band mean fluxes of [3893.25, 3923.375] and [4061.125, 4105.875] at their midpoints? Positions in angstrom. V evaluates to 0.10 mag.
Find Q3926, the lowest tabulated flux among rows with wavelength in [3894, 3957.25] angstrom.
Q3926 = 22.76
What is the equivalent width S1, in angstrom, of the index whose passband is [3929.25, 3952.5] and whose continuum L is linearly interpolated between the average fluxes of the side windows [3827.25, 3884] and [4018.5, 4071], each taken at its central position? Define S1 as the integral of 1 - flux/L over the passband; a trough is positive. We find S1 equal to 7.1 angstrom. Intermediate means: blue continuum 38.2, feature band 41.4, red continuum 84.3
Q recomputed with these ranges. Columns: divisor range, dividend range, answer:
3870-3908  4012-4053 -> 1.94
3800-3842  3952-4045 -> 2.08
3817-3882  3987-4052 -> 2.49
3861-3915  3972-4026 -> 1.72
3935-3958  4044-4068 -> 1.69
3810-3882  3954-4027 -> 1.99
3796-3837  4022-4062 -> 2.34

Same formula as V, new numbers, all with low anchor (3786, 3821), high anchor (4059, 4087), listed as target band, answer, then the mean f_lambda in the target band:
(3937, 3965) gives 0.322 mag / 50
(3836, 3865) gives 0.328 mag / 39.8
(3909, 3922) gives 0.097 mag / 57.2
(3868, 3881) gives 0.379 mag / 40.2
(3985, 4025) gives -0.143 mag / 85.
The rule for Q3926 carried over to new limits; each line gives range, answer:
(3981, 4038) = 73.13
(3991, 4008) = 77.61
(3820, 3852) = 20.23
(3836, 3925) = 31.36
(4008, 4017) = 85.24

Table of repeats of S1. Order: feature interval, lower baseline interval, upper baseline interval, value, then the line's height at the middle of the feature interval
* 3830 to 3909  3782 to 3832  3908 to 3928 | 9.3 angstrom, 49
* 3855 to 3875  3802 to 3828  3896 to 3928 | 3.3 angstrom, 48.8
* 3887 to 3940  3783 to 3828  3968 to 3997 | 7.9 angstrom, 56.6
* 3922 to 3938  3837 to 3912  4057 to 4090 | 6.6 angstrom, 56.3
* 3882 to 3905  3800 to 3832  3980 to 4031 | 2.7 angstrom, 58.3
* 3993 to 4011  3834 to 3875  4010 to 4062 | -1.3 angstrom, 77.3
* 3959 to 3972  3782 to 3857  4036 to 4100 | 6.3 angstrom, 66.9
